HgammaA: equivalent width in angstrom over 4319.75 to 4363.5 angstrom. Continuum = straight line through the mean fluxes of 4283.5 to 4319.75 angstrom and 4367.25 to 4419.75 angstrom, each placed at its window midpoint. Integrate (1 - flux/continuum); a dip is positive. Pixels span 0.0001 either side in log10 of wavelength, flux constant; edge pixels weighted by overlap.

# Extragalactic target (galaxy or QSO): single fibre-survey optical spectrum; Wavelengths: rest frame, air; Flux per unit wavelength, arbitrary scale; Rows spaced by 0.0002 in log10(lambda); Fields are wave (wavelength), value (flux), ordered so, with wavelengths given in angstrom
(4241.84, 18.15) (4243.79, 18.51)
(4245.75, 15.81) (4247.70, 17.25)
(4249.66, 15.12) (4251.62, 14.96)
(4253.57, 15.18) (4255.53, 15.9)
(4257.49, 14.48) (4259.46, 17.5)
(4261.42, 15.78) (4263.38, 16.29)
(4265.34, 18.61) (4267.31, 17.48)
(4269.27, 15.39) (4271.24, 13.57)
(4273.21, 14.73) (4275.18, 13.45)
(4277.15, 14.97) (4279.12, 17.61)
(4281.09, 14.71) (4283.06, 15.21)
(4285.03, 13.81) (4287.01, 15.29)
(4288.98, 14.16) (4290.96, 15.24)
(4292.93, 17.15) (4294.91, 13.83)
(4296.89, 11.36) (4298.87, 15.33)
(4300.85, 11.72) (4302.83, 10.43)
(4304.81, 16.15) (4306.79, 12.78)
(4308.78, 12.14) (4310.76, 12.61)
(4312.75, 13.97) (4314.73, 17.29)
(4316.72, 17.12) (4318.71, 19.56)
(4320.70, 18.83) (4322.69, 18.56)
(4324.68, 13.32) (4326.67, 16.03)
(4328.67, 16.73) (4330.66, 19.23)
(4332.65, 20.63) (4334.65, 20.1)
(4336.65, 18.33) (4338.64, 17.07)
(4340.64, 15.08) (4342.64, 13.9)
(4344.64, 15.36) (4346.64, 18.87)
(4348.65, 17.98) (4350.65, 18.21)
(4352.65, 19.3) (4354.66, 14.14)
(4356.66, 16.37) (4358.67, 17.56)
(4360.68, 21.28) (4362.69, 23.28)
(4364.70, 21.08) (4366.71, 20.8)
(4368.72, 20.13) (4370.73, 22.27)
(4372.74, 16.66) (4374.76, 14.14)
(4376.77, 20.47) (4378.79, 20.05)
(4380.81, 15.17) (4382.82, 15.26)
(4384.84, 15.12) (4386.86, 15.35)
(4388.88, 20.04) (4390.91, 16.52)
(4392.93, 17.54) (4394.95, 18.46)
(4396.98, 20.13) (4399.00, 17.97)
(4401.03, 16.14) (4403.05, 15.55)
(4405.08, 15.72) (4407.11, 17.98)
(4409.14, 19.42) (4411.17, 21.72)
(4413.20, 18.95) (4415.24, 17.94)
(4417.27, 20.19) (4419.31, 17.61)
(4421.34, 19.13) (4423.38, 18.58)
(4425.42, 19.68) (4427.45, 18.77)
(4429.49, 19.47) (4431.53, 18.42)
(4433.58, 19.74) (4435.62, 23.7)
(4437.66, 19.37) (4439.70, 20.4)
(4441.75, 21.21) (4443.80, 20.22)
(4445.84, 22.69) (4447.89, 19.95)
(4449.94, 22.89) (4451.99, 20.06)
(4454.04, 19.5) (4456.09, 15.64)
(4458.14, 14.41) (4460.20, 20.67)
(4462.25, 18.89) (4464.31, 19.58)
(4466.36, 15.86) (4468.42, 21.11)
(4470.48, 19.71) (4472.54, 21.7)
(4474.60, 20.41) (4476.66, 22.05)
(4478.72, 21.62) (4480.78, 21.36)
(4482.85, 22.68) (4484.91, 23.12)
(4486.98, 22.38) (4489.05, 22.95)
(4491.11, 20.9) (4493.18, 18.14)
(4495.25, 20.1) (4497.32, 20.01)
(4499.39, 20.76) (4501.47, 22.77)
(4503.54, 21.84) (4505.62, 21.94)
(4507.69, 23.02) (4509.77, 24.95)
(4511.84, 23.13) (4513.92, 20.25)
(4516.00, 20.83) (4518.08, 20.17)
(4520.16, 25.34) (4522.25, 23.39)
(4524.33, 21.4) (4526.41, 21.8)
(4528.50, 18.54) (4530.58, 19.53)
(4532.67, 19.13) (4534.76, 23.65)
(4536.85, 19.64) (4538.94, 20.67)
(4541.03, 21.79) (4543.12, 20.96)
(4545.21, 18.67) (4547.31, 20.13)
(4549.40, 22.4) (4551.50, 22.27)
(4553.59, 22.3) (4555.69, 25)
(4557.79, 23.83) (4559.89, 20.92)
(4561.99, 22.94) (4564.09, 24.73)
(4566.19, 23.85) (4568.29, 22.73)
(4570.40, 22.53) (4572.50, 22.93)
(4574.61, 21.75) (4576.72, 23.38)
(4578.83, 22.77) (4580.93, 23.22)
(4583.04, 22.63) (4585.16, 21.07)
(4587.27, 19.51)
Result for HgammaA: -4.7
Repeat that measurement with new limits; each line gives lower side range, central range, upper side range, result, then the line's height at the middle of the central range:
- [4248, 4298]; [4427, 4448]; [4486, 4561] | -1.1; 19.4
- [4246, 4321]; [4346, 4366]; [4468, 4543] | -1.9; 17.2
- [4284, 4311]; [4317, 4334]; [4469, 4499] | -3.4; 14.9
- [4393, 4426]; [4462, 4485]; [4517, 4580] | -0.7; 20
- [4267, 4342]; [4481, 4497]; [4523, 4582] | -0.9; 20.3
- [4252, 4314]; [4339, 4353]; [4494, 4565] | -0.3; 16.5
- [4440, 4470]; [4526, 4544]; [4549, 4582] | 1.2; 22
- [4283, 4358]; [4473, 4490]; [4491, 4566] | -1.4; 20.3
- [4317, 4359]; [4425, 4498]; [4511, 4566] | -0.8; 20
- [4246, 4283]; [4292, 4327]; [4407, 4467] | 3.8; 16.7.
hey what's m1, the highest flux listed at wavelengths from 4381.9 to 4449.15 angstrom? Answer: 23.7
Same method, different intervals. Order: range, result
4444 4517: 24.95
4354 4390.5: 23.28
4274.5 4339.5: 20.63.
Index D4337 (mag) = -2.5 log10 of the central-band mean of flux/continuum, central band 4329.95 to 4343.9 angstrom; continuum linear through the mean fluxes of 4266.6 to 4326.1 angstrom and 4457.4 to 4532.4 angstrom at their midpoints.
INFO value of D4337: -0.10 mag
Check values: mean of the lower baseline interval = 14.9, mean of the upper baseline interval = 21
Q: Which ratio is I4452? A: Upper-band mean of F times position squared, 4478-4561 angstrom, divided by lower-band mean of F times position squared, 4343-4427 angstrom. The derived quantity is 1.3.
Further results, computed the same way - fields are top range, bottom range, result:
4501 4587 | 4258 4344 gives 1.57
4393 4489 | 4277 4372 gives 1.24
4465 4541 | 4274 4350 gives 1.48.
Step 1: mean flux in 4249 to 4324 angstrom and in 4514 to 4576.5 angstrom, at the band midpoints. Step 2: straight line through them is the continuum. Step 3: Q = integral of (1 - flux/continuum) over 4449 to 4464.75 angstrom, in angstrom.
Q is 0.54 angstrom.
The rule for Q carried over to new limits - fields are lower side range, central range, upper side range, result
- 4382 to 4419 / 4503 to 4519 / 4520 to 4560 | -1.0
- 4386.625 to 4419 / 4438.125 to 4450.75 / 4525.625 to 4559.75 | -1.3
